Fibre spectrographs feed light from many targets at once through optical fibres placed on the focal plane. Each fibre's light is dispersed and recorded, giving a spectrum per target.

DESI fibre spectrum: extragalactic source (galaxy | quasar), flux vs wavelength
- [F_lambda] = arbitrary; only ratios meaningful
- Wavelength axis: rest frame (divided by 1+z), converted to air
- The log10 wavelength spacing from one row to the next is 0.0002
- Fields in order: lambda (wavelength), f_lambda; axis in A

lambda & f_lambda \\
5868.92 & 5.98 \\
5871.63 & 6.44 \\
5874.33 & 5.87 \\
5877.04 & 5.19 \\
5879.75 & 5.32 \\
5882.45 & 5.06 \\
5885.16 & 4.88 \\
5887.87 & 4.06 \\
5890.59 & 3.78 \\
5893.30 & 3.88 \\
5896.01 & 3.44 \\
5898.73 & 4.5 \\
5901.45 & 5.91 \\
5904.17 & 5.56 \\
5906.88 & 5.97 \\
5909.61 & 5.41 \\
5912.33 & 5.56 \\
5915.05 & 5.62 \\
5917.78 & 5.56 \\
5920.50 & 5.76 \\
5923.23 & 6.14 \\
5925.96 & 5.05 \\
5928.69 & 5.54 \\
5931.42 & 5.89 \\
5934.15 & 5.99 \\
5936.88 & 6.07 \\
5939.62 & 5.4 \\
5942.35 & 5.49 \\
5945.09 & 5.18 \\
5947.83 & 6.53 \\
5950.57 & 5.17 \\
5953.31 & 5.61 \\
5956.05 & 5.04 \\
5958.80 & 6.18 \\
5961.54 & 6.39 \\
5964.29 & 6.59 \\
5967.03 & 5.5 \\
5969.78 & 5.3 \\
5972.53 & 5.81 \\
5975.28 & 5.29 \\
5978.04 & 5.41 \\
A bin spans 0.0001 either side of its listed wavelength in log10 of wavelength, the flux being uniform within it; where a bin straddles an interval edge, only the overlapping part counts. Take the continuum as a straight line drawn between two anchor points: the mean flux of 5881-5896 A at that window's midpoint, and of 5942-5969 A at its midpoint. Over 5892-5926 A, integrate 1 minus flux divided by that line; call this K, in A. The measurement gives -3.8 A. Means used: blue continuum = 4.26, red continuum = 5.77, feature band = 5.27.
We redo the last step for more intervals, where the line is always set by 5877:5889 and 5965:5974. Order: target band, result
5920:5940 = -1.7 A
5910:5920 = -0.8 A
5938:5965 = -1.4 A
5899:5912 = -1.3 A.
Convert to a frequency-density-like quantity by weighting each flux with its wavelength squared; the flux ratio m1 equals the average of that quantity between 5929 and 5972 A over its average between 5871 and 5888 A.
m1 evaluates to 1.11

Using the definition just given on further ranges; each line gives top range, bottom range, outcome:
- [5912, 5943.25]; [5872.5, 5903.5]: 1.21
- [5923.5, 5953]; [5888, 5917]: 1.16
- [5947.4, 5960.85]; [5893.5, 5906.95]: 1.18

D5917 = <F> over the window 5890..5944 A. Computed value 5.35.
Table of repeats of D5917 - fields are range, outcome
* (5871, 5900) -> 4.72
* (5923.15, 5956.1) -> 5.63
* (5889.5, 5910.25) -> 4.8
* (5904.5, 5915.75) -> 5.64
